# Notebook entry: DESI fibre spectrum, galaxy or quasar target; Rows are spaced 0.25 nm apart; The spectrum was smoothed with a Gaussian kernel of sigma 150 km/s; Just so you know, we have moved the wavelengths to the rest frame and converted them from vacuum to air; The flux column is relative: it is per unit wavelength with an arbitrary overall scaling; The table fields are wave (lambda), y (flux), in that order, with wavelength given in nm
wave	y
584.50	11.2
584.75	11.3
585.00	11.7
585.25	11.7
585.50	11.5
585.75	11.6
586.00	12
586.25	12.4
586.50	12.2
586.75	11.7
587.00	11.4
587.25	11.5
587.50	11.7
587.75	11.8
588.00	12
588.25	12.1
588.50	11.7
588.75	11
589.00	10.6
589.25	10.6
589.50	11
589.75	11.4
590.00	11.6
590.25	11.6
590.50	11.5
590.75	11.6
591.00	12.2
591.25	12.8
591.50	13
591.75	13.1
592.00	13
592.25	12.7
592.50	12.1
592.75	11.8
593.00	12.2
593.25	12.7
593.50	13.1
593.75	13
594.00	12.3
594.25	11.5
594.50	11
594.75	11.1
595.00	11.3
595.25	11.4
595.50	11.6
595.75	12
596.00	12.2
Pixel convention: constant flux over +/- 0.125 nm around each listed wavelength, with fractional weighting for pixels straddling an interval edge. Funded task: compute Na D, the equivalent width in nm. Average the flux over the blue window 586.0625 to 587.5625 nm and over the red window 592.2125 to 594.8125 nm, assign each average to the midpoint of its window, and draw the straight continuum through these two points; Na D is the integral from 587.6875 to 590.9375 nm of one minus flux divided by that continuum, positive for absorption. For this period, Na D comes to 0.14 nm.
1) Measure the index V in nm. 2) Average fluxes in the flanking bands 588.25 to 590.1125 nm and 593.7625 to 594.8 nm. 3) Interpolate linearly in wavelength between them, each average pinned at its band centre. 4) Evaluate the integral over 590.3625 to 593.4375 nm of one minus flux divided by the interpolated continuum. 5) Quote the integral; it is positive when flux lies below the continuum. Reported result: -0.26 nm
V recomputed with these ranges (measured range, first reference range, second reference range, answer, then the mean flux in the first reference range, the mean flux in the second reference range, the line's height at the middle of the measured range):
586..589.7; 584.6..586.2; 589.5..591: 0.014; 11.7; 11.6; 11.6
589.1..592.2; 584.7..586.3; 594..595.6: -0.112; 11.7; 11.4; 11.5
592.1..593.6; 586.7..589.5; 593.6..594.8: -0.086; 11.4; 11.9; 11.8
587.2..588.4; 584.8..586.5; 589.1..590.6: -0.031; 11.8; 11.3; 11.5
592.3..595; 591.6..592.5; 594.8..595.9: 0.033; 12.8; 11.6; 12.2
